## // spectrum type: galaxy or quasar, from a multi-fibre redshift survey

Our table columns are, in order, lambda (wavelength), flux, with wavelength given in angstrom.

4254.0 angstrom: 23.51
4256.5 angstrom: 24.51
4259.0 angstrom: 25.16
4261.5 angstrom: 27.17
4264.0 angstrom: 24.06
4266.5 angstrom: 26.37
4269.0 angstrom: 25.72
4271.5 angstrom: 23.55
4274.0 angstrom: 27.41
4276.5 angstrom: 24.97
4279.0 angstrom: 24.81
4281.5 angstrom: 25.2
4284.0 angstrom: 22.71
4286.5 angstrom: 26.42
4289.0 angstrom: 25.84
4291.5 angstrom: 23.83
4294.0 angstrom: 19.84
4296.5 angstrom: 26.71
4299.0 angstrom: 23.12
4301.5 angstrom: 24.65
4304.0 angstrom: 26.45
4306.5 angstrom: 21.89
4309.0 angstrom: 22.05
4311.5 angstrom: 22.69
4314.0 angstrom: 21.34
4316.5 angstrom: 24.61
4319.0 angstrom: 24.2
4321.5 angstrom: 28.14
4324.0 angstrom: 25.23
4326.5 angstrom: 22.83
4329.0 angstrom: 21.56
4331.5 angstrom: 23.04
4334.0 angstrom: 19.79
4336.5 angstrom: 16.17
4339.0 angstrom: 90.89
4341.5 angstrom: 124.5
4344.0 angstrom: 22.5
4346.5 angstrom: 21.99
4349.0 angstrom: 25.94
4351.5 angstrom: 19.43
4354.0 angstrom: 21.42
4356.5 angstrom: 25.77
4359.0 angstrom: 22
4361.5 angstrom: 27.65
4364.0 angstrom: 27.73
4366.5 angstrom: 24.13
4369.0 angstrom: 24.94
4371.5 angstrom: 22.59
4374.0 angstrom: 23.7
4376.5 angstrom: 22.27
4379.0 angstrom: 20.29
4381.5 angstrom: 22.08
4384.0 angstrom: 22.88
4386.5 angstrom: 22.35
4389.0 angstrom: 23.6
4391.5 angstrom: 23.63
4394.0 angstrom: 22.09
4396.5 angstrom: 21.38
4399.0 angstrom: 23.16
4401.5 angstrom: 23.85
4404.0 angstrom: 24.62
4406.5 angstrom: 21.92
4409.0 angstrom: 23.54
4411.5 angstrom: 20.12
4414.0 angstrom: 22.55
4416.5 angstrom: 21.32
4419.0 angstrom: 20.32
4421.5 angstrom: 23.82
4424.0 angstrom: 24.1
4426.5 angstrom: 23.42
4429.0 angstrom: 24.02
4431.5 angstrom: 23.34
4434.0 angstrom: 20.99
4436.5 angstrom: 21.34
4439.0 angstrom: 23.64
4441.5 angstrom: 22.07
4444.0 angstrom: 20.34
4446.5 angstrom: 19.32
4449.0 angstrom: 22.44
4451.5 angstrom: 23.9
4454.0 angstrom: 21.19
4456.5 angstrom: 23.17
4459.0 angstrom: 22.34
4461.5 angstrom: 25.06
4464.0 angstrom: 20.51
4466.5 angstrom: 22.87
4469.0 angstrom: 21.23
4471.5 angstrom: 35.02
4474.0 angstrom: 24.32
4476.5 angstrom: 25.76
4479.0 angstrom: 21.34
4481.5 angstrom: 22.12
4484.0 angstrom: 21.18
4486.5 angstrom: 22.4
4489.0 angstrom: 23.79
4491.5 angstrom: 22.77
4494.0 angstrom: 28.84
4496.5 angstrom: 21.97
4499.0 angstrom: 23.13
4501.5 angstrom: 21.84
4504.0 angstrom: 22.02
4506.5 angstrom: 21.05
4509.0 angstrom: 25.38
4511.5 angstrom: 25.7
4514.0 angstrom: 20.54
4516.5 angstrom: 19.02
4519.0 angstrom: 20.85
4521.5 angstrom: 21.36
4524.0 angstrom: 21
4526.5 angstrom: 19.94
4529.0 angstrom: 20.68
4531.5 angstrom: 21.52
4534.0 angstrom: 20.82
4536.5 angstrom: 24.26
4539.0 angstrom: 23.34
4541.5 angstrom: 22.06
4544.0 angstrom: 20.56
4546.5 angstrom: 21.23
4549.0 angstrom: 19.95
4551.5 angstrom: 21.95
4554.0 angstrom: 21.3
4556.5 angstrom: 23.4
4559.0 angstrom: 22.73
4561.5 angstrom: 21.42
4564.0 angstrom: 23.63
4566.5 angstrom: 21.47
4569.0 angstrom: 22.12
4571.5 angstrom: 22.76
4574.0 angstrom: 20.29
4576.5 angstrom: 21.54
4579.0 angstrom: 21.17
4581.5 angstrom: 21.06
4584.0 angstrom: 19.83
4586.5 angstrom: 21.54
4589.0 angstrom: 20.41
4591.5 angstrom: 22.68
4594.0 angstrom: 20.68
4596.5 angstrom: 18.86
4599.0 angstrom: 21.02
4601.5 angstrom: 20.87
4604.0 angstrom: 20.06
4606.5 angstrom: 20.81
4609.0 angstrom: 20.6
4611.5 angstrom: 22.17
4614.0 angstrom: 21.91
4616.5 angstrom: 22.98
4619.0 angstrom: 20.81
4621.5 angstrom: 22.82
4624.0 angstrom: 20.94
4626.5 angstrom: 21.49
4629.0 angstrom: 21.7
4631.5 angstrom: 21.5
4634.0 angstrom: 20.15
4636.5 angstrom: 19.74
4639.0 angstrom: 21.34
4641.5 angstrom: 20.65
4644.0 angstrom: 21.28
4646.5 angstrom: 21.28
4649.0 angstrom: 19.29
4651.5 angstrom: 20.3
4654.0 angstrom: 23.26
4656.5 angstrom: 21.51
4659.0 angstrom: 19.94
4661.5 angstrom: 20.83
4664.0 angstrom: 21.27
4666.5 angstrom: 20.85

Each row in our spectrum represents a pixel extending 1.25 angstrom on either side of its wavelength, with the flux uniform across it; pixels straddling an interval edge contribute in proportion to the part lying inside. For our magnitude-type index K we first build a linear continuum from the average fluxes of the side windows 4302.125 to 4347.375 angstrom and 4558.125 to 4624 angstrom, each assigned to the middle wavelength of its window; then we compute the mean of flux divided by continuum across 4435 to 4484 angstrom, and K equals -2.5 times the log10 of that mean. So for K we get 0.16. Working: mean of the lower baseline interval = 32.2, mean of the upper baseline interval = 21.4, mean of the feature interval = 23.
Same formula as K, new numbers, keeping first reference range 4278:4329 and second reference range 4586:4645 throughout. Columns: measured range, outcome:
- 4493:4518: -0.03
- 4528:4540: -0.01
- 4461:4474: -0.11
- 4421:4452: 0.02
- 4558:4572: -0.04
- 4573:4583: 0.02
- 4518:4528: 0.06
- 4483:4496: -0.07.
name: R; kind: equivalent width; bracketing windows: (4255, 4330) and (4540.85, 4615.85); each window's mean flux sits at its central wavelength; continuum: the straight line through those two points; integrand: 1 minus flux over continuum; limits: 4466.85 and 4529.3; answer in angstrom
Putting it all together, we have -2.08 angstrom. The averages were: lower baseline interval 24.4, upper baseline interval 21.3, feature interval 23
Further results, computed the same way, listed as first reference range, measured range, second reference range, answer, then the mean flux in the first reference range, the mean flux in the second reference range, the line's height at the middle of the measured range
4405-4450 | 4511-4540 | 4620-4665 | 0.3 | 22.2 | 21.1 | 21.7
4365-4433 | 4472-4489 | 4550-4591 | -0.9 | 22.8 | 21.7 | 22.3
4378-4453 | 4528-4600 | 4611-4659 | 0.4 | 22.4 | 21.3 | 21.6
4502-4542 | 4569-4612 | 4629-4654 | 0.6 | 21.8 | 20.8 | 21.2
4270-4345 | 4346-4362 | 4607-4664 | 2.7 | 29.2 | 21.2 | 28.1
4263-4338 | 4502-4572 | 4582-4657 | 0.0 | 24.1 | 21.1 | 21.9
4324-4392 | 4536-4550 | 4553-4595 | 0.6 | 29.1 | 21.7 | 22.7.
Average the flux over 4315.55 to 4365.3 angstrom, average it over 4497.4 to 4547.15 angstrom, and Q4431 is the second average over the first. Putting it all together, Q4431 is 0.7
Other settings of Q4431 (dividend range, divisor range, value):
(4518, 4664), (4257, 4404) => 0.80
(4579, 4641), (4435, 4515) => 0.91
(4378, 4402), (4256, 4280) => 0.89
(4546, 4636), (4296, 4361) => 0.72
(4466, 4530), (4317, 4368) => 0.73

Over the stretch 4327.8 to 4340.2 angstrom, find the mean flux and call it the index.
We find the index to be 34.1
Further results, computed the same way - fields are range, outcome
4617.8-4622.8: 21.8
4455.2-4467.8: 22.8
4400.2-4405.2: 24.2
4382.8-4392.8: 23.1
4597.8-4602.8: 20.9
